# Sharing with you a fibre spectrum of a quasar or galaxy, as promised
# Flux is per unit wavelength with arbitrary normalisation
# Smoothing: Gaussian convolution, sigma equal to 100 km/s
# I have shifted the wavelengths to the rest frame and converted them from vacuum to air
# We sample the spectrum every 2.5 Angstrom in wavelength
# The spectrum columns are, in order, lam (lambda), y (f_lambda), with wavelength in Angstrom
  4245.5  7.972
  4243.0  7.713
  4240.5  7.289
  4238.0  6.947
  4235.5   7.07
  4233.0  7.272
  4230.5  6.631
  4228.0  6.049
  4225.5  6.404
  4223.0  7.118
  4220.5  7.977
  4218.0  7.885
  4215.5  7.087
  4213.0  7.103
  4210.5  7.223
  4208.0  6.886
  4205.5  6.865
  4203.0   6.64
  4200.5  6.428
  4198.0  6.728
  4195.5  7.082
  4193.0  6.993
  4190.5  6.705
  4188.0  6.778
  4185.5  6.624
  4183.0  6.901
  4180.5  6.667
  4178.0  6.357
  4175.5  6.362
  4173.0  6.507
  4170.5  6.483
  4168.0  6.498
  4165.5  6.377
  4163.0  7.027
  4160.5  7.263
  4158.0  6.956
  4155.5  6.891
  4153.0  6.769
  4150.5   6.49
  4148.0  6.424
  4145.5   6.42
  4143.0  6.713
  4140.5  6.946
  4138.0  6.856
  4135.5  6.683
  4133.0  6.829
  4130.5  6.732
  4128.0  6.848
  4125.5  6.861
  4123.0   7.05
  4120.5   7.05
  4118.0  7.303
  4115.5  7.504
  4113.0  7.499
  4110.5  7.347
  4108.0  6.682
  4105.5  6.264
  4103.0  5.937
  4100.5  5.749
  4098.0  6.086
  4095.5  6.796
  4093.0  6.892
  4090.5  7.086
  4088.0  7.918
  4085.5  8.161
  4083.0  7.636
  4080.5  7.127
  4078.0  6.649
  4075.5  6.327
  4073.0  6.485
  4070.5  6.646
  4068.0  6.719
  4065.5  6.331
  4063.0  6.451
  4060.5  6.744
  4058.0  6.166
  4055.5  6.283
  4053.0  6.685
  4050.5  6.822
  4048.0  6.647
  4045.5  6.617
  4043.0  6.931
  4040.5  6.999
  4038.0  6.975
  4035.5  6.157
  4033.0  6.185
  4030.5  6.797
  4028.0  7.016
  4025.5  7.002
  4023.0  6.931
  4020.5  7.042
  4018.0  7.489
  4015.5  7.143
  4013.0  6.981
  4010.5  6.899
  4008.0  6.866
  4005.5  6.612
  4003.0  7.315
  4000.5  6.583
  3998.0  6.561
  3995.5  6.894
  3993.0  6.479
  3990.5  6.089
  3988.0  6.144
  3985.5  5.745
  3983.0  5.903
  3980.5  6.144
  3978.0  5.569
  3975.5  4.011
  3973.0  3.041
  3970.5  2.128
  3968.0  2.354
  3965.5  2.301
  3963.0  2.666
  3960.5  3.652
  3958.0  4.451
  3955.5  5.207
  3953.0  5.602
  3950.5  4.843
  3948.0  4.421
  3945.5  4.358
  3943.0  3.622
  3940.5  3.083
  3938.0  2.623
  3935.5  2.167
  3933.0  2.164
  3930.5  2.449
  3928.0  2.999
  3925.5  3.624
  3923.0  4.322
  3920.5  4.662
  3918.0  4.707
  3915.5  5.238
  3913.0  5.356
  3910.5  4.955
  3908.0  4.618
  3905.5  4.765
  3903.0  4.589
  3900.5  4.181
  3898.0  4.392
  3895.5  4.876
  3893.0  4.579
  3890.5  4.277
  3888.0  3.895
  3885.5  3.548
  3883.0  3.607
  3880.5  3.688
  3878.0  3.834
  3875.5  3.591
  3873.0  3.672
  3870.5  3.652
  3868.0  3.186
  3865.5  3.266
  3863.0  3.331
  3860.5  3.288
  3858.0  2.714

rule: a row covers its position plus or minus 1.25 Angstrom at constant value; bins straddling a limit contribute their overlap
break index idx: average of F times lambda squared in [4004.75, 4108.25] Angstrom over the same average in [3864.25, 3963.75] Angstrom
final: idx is 1.82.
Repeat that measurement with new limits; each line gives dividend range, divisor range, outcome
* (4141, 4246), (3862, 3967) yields 2.01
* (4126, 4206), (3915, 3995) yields 1.79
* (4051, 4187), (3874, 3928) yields 1.75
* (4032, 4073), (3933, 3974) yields 1.98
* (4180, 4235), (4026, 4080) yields 1.13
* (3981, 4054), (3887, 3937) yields 1.71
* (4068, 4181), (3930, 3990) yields 1.85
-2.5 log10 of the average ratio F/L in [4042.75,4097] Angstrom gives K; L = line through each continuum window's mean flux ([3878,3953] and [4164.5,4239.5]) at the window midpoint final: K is -0.22 mag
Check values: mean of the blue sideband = 4.04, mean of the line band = 6.82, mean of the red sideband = 6.82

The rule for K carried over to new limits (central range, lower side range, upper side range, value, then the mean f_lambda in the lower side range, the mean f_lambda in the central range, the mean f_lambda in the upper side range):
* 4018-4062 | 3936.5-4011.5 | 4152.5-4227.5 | -0.22 mag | 4.92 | 6.73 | 6.85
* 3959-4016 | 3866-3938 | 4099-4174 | -0.07 mag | 3.95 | 5.37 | 6.76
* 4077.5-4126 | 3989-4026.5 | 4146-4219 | -0.03 mag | 6.85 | 6.99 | 6.79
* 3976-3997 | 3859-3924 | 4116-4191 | -0.19 mag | 4.15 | 6.05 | 6.75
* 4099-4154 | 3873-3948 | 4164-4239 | -0.12 mag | 3.96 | 6.77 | 6.82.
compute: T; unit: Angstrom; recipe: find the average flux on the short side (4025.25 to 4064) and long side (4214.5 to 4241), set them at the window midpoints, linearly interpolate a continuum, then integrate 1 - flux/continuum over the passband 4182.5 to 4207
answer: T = 0.7 Angstrom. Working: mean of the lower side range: 6.65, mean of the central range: 6.77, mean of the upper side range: 7.06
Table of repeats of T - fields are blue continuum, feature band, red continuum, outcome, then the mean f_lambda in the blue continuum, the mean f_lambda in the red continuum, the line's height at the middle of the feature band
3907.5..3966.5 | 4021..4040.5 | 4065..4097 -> -2.8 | 3.92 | 6.99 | 5.92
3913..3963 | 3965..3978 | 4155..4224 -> 3.8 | 3.91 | 6.87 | 4.3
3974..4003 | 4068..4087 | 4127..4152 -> -1.7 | 6.04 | 6.69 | 6.43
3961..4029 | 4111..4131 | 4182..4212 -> -2.2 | 5.75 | 6.82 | 6.42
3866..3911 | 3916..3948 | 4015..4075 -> 8.7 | 4.08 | 6.71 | 4.81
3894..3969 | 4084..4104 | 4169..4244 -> -4.1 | 3.98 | 6.89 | 5.7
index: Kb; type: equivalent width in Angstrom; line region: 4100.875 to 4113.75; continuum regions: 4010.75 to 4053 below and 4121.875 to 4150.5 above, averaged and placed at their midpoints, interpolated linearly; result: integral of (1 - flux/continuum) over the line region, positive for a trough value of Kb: 0.24 Angstrom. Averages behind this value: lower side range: 6.85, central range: 6.65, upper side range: 6.75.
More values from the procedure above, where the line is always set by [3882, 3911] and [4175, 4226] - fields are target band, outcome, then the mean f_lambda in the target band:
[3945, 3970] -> 4.8 Angstrom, 3.92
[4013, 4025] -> -3.9 Angstrom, 7.12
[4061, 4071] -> -1.3 Angstrom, 6.54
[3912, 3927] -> -0.2 Angstrom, 4.61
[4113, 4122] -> -1.6 Angstrom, 7.31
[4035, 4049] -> -3.0 Angstrom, 6.75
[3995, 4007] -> -3.6 Angstrom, 6.79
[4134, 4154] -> -0.7 Angstrom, 6.66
